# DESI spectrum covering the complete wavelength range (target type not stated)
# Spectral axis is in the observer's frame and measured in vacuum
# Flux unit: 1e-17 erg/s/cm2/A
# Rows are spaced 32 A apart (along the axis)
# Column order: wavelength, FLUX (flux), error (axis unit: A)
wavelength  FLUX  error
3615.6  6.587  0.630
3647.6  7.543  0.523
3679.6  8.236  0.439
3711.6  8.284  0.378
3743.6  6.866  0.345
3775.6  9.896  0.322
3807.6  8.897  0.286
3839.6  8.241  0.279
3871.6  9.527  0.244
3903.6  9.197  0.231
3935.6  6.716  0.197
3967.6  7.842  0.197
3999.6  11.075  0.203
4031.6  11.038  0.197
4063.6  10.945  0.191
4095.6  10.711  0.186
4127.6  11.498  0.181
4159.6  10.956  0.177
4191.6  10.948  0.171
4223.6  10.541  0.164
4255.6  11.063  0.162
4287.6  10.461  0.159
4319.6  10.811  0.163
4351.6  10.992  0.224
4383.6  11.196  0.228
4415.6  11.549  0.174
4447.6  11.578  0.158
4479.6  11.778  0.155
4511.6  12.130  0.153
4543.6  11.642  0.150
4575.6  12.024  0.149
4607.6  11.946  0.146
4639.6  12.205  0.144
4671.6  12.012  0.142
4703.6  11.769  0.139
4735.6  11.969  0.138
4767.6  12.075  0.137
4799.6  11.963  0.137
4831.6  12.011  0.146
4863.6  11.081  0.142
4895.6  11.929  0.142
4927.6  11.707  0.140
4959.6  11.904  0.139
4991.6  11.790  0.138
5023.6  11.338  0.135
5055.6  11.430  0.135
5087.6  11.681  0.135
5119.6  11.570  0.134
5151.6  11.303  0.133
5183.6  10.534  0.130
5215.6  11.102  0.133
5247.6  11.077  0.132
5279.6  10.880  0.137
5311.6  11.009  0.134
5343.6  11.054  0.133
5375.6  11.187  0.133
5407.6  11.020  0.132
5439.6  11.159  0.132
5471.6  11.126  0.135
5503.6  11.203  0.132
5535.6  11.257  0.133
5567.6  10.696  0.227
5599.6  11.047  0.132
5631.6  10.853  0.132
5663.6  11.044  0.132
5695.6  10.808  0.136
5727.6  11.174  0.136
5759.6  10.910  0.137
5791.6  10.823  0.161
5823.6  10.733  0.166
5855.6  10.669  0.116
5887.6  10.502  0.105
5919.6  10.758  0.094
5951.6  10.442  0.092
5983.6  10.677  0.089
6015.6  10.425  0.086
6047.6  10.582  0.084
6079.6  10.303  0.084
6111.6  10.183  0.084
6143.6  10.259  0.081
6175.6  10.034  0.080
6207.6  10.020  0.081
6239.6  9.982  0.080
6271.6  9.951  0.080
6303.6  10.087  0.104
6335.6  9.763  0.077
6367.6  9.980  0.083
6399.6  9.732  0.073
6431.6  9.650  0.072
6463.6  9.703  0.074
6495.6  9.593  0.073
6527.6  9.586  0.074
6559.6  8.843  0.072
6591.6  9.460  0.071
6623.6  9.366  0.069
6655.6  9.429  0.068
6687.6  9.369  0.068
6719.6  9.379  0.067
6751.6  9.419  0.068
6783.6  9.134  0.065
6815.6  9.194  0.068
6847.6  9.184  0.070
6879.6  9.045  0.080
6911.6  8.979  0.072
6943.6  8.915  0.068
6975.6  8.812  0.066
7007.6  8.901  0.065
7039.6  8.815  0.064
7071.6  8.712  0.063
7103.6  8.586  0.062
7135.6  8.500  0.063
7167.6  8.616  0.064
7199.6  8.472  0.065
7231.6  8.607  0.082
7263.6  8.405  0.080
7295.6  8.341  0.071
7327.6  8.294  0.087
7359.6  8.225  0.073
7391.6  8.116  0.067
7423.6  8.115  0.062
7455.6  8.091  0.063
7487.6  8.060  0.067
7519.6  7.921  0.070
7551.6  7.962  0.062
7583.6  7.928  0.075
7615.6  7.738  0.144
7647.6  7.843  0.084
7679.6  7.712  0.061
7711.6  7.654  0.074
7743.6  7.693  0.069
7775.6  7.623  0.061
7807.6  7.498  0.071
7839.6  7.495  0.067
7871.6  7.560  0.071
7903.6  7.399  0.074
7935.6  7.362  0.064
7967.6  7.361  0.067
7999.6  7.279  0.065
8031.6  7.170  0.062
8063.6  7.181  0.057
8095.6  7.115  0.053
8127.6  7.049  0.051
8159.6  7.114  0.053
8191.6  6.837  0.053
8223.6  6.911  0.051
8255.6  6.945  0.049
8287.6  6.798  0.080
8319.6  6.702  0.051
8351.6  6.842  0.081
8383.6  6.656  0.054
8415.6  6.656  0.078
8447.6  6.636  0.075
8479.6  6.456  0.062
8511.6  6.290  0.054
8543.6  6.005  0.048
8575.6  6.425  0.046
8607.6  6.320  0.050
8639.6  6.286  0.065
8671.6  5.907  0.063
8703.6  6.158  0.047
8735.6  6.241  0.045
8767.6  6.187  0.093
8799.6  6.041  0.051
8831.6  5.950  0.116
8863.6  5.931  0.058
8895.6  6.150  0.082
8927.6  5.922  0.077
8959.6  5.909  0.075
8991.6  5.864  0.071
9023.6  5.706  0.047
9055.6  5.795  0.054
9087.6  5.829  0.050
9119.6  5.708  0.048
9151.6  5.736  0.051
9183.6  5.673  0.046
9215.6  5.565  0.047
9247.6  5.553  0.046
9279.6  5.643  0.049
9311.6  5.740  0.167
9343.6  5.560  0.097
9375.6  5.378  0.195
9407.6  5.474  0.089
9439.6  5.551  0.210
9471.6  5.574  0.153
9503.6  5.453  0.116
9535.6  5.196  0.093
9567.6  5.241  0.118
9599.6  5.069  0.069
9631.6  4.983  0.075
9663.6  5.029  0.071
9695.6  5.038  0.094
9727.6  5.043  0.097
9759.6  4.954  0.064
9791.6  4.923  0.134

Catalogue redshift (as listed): 0.000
